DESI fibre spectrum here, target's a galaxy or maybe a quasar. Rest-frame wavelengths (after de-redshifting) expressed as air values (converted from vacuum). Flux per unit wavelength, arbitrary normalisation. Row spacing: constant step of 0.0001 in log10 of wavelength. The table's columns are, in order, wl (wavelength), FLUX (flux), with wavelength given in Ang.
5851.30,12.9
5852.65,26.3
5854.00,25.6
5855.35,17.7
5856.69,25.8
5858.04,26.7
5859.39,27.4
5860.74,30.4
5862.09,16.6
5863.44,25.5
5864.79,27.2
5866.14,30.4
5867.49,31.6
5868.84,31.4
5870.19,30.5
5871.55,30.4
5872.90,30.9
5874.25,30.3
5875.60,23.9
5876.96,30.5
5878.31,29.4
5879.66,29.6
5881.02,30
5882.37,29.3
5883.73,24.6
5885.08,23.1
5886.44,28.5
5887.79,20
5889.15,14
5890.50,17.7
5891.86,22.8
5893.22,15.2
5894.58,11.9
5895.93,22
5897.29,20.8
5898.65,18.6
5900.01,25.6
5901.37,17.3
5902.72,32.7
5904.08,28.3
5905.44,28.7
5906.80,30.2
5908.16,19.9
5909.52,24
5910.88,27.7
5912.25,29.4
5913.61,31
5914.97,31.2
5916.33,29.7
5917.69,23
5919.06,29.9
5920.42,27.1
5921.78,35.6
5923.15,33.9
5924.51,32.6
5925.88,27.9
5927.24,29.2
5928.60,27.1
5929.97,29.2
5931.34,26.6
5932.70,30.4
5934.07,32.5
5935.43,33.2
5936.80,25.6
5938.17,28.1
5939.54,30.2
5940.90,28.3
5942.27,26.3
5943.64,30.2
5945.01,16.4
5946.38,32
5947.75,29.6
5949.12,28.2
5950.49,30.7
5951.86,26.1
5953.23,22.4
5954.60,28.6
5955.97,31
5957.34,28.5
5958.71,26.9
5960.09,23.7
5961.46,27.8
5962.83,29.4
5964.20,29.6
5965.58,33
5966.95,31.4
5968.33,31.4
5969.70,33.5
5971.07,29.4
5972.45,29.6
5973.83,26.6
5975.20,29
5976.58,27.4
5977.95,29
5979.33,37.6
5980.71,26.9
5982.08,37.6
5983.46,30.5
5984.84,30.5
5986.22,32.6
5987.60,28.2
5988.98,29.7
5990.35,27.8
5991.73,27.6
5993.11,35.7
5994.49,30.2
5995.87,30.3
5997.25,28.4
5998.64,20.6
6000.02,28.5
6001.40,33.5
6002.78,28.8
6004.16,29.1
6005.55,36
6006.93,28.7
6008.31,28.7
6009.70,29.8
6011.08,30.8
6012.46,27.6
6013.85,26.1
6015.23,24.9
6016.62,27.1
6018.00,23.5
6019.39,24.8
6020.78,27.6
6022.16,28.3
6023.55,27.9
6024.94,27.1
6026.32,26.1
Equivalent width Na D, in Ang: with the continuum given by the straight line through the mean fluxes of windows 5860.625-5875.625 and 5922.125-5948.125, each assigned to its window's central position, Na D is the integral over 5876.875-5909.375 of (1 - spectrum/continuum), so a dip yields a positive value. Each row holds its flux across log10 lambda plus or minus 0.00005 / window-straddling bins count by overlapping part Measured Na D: 5.6 Ang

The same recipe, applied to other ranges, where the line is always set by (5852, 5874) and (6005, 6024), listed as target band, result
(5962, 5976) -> -1.3 Ang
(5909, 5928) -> -1.4 Ang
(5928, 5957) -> -0.7 Ang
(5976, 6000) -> -1.9 Ang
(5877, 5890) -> 0.8 Ang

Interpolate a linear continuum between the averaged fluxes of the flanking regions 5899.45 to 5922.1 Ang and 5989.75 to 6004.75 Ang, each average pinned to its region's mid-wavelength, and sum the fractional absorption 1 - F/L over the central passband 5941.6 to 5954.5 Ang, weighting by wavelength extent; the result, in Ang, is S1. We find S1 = 0.60 Ang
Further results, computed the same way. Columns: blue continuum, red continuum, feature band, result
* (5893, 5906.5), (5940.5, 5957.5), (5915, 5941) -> -4.3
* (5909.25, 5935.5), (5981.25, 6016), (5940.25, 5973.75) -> 1.3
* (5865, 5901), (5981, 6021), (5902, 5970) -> -4.8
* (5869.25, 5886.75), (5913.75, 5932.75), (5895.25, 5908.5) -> 2.1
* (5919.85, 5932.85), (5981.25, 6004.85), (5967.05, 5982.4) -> -0.3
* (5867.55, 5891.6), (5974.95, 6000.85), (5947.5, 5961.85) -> 0.7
